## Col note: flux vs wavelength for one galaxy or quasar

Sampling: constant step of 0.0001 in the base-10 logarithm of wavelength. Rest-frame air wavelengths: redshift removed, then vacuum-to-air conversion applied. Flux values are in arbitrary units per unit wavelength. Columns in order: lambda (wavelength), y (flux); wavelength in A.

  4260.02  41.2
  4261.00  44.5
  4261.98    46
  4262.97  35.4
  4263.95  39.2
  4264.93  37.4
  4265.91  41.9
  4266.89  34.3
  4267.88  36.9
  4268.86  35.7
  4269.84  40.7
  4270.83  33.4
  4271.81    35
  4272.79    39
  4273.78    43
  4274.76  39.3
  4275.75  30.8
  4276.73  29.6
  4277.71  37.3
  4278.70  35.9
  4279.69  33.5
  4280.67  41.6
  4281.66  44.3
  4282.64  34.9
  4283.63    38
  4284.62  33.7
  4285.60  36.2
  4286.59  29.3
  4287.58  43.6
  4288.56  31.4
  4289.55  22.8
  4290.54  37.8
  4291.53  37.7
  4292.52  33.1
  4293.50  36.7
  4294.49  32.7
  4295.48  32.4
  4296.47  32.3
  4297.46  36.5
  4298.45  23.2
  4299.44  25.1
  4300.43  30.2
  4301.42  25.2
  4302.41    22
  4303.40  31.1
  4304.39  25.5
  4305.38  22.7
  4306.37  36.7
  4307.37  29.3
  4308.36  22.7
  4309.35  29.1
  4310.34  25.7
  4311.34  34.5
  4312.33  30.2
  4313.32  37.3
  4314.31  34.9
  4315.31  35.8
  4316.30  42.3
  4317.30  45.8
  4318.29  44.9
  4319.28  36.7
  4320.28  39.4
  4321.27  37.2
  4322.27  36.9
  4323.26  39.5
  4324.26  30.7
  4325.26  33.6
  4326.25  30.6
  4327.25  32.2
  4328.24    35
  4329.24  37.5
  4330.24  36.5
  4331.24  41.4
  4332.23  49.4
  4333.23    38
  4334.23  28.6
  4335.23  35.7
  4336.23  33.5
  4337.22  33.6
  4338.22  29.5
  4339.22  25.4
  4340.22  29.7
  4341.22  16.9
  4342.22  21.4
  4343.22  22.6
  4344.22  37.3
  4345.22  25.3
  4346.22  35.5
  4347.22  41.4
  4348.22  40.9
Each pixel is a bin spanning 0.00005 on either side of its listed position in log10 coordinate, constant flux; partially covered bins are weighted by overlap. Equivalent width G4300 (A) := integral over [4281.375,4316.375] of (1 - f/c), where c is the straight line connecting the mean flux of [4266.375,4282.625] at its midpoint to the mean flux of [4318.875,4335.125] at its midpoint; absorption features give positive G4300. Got 4.5 A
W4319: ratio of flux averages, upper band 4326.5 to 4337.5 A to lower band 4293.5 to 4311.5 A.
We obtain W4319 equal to 1.3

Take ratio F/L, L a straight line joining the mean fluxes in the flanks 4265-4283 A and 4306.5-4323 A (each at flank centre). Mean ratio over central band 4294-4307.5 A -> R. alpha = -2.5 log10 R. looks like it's 0.236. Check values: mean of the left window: 37.1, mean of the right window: 35.3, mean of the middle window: 28.9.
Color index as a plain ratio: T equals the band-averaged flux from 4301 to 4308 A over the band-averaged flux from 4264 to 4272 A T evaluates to 0.74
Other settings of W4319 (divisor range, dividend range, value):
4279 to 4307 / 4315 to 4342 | 1.08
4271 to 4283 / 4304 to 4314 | 0.80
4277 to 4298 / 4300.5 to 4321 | 0.93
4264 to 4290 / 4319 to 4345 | 0.92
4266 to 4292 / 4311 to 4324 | 1.05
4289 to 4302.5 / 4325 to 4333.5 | 1.21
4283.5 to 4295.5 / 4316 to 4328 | 1.09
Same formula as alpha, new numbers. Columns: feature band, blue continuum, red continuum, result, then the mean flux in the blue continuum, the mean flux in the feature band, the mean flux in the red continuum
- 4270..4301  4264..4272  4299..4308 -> -0.07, 37.1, 34.6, 27.5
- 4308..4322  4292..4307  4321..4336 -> -0.08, 29.7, 35.6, 36.1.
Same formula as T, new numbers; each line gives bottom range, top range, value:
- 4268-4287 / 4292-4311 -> 0.80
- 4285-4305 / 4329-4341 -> 1.10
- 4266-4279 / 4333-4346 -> 0.80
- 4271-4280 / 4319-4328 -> 0.98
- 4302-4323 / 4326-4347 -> 0.96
